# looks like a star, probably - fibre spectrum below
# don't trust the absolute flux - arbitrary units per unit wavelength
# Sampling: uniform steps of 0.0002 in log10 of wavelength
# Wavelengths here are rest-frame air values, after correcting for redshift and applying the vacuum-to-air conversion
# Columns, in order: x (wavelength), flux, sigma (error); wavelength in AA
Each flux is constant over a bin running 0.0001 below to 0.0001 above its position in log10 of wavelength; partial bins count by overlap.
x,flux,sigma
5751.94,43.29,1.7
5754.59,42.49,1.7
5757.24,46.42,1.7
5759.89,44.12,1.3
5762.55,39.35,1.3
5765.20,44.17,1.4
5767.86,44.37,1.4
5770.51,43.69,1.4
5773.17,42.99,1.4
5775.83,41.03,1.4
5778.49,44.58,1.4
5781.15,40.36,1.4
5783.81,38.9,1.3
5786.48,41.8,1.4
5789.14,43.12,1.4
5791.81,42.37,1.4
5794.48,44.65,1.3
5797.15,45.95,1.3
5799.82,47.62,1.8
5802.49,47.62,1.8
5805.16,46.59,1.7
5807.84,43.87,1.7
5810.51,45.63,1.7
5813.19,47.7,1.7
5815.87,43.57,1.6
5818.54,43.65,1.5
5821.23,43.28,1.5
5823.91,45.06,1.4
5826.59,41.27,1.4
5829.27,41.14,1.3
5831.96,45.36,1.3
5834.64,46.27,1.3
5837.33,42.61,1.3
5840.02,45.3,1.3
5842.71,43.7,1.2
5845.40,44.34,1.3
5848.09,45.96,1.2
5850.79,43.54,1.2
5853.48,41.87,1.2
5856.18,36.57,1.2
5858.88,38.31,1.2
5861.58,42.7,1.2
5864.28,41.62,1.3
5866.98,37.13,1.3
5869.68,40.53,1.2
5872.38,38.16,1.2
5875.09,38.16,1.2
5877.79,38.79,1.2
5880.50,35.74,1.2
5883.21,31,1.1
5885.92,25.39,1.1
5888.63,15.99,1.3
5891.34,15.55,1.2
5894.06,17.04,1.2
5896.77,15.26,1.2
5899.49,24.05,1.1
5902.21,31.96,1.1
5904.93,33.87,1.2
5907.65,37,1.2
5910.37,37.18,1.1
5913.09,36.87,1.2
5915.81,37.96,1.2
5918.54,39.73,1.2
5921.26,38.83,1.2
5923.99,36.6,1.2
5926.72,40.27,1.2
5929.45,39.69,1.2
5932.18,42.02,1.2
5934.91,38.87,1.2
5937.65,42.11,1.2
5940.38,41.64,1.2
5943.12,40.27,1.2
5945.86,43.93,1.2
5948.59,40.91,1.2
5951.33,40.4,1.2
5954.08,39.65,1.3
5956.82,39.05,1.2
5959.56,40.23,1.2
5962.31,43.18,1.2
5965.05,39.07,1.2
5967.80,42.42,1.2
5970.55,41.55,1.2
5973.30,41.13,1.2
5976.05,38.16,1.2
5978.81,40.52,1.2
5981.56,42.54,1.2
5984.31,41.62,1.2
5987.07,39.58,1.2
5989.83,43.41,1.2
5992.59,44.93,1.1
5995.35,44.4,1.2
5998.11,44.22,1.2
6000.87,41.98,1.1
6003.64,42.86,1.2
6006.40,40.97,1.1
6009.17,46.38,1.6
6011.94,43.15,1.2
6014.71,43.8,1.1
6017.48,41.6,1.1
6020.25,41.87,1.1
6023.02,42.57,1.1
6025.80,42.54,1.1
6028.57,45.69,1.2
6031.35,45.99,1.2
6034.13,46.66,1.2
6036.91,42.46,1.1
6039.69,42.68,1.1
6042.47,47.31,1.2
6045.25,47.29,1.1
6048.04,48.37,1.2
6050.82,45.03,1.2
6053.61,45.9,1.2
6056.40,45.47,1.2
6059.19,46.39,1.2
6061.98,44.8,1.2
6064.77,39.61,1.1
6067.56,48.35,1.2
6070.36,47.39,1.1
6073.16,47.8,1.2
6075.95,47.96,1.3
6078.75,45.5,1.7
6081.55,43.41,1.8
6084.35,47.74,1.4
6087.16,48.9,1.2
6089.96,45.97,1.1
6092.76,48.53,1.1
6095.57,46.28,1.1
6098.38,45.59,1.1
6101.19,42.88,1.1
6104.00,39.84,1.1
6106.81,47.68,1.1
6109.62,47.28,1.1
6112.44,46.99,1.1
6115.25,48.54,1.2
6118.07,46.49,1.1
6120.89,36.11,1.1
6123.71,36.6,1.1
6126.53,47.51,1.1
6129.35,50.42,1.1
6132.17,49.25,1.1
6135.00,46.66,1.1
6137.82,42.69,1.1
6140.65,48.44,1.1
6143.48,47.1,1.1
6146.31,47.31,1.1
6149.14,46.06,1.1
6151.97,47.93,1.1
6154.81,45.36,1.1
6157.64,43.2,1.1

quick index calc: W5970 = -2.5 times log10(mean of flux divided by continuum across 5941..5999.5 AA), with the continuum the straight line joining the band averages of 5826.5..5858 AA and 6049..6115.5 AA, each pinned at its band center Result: 0.08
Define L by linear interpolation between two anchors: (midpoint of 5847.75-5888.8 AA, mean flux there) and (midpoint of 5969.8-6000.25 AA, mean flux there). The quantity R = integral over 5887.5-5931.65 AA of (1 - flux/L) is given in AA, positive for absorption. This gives 8.7 AA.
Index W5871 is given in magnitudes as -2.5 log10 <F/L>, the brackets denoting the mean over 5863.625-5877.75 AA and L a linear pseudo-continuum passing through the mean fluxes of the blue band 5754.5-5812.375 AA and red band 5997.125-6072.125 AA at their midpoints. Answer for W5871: 0.132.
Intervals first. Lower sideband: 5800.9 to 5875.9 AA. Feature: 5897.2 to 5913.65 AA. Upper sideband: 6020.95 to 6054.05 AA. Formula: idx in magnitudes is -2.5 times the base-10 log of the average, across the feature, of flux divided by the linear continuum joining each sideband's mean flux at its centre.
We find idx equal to 0.33 mag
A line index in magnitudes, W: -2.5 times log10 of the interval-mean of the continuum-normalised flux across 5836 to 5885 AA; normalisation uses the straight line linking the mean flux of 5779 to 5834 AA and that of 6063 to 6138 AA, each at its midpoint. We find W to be 0.11 mag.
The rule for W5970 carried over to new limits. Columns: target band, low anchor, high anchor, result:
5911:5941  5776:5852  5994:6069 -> 0.13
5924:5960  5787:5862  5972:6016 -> 0.06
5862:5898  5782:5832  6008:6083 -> 0.41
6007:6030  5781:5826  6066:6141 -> 0.05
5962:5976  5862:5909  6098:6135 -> -0.15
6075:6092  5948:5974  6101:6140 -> -0.06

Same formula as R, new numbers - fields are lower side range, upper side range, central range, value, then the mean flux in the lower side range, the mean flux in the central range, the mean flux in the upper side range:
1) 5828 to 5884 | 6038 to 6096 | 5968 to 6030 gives 2.8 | 41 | 42.5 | 46.2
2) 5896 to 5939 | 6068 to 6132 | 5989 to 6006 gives -1.3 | 36.1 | 43.5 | 45.8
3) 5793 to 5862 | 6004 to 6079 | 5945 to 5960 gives 1.3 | 44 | 40.6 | 44.9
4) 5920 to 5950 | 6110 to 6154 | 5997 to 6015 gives -0.4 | 40.5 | 43.3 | 45.9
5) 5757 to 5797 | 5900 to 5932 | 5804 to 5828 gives -1.9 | 42.8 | 44.5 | 37.1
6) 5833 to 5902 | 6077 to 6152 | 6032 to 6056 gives -1.6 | 35.4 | 45.7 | 45.8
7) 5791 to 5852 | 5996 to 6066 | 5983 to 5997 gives 0.5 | 44.7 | 42.8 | 44.2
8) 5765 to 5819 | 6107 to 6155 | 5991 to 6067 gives 1.8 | 44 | 44.3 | 46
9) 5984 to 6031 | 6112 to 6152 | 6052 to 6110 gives -1.5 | 43.1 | 45.8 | 45.8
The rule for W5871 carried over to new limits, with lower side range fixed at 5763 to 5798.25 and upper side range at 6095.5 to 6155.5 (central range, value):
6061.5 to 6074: -0.01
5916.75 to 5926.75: 0.14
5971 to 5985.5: 0.09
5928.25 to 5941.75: 0.08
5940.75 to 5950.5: 0.06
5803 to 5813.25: -0.07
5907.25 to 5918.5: 0.17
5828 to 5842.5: -0.02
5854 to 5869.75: 0.10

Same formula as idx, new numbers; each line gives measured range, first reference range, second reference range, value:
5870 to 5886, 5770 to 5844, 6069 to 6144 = 0.238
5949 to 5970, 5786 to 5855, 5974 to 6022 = 0.059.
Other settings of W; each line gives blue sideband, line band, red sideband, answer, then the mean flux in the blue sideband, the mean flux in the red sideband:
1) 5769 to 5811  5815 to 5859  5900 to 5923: -0.060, 43.8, 36.2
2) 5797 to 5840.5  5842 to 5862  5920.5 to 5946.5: 0.038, 44.8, 40.4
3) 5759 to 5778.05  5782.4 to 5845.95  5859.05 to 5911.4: -0.155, 42.9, 31.5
